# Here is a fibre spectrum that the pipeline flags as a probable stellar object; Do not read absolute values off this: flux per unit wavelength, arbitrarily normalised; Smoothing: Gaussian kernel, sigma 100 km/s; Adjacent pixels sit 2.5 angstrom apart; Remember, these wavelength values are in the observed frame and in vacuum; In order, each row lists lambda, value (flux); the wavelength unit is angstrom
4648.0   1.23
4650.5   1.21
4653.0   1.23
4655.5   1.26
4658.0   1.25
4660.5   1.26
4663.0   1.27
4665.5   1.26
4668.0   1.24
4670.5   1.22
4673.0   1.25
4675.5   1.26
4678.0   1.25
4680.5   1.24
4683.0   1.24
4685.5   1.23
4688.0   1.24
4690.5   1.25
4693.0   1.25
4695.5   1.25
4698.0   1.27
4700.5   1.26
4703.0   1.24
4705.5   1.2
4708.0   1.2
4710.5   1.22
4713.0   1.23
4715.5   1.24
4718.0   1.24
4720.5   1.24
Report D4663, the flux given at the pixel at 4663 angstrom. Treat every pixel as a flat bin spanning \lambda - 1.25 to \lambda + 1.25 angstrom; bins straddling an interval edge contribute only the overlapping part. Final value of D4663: 1.27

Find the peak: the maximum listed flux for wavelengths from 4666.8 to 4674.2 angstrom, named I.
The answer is 1.25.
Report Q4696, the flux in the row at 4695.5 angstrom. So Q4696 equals 1.25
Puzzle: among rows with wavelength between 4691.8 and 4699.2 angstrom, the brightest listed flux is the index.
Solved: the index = 1.27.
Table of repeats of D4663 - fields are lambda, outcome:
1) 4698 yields 1.27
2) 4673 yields 1.25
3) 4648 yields 1.23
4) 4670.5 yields 1.22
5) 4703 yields 1.24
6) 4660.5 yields 1.26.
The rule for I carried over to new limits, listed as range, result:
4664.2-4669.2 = 1.26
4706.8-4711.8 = 1.22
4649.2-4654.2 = 1.23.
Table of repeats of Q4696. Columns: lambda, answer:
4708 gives 1.2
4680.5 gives 1.24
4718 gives 1.24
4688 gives 1.24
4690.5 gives 1.25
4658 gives 1.25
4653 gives 1.23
